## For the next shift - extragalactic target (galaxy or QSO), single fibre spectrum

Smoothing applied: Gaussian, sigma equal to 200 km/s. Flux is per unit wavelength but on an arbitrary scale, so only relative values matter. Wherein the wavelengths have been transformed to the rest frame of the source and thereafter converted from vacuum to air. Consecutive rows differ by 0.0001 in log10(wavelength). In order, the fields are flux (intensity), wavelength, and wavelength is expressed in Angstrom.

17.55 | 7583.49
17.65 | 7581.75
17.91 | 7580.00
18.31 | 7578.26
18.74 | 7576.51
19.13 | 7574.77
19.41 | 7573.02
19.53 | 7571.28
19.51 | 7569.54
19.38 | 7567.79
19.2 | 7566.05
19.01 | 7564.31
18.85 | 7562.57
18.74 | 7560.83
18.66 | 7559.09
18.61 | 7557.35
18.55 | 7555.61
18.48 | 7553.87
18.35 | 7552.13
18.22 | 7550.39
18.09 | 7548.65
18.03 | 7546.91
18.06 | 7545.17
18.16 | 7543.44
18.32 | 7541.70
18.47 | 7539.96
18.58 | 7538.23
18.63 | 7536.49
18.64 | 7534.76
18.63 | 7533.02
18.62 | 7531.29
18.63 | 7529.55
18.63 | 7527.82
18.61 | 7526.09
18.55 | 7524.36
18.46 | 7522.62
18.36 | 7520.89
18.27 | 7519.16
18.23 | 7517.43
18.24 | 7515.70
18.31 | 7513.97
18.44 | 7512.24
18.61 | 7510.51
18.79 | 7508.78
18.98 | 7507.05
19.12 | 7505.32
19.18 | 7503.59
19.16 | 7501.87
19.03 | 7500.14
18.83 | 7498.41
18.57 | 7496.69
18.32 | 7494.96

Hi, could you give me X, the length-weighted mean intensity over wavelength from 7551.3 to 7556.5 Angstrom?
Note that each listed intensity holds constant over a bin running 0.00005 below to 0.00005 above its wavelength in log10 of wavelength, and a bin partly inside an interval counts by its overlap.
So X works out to 18.5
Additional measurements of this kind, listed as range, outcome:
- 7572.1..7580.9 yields 18.7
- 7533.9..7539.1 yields 18.6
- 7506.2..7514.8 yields 18.6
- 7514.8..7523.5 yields 18.3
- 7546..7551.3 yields 18.1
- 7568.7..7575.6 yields 19.4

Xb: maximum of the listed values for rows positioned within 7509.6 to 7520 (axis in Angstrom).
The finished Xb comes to 18.61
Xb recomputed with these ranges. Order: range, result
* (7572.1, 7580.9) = 19.41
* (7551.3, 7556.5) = 18.55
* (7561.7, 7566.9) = 19.2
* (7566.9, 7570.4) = 19.51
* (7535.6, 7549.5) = 18.63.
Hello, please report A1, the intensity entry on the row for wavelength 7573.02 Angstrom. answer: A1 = 19.41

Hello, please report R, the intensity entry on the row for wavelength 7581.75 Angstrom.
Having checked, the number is 17.65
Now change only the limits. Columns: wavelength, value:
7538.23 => 18.58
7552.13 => 18.35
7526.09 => 18.61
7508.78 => 18.79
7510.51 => 18.61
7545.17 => 18.06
